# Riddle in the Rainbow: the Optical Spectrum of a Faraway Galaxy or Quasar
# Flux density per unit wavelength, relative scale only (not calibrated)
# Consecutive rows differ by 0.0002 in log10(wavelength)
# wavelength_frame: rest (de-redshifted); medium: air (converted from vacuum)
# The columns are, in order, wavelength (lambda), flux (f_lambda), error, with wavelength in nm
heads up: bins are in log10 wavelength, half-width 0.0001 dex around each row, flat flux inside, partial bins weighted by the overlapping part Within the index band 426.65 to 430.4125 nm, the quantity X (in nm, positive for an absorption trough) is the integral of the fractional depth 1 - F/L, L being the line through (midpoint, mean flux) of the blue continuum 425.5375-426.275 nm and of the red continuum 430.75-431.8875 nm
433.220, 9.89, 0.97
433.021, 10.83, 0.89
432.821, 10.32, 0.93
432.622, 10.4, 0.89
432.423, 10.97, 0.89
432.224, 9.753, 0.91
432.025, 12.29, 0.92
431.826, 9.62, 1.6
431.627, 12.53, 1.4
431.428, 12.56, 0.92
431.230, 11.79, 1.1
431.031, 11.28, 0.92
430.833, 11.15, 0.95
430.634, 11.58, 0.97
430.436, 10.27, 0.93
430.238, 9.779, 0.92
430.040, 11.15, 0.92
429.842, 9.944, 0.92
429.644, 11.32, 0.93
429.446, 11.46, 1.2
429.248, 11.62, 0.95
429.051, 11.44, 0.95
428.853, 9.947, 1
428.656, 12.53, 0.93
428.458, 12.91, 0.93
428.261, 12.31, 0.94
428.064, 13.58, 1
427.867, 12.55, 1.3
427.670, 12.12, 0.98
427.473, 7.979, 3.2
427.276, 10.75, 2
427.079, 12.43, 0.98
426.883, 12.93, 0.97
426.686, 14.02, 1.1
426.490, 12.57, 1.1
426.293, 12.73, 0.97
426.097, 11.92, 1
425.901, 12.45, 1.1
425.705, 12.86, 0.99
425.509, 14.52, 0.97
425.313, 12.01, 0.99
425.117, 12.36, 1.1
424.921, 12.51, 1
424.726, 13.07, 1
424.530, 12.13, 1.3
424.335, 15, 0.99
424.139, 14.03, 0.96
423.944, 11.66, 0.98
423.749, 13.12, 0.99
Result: 0.18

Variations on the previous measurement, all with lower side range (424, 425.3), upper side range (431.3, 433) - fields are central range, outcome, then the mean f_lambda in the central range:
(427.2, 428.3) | 0.06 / 11.5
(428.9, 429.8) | 0.04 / 11.3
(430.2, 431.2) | 0.04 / 10.9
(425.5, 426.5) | 0.00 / 12.7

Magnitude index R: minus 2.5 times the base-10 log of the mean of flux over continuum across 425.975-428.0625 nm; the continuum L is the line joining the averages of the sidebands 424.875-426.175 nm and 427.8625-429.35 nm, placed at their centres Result 0.03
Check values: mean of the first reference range 12.7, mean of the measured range 12.1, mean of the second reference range 12.1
